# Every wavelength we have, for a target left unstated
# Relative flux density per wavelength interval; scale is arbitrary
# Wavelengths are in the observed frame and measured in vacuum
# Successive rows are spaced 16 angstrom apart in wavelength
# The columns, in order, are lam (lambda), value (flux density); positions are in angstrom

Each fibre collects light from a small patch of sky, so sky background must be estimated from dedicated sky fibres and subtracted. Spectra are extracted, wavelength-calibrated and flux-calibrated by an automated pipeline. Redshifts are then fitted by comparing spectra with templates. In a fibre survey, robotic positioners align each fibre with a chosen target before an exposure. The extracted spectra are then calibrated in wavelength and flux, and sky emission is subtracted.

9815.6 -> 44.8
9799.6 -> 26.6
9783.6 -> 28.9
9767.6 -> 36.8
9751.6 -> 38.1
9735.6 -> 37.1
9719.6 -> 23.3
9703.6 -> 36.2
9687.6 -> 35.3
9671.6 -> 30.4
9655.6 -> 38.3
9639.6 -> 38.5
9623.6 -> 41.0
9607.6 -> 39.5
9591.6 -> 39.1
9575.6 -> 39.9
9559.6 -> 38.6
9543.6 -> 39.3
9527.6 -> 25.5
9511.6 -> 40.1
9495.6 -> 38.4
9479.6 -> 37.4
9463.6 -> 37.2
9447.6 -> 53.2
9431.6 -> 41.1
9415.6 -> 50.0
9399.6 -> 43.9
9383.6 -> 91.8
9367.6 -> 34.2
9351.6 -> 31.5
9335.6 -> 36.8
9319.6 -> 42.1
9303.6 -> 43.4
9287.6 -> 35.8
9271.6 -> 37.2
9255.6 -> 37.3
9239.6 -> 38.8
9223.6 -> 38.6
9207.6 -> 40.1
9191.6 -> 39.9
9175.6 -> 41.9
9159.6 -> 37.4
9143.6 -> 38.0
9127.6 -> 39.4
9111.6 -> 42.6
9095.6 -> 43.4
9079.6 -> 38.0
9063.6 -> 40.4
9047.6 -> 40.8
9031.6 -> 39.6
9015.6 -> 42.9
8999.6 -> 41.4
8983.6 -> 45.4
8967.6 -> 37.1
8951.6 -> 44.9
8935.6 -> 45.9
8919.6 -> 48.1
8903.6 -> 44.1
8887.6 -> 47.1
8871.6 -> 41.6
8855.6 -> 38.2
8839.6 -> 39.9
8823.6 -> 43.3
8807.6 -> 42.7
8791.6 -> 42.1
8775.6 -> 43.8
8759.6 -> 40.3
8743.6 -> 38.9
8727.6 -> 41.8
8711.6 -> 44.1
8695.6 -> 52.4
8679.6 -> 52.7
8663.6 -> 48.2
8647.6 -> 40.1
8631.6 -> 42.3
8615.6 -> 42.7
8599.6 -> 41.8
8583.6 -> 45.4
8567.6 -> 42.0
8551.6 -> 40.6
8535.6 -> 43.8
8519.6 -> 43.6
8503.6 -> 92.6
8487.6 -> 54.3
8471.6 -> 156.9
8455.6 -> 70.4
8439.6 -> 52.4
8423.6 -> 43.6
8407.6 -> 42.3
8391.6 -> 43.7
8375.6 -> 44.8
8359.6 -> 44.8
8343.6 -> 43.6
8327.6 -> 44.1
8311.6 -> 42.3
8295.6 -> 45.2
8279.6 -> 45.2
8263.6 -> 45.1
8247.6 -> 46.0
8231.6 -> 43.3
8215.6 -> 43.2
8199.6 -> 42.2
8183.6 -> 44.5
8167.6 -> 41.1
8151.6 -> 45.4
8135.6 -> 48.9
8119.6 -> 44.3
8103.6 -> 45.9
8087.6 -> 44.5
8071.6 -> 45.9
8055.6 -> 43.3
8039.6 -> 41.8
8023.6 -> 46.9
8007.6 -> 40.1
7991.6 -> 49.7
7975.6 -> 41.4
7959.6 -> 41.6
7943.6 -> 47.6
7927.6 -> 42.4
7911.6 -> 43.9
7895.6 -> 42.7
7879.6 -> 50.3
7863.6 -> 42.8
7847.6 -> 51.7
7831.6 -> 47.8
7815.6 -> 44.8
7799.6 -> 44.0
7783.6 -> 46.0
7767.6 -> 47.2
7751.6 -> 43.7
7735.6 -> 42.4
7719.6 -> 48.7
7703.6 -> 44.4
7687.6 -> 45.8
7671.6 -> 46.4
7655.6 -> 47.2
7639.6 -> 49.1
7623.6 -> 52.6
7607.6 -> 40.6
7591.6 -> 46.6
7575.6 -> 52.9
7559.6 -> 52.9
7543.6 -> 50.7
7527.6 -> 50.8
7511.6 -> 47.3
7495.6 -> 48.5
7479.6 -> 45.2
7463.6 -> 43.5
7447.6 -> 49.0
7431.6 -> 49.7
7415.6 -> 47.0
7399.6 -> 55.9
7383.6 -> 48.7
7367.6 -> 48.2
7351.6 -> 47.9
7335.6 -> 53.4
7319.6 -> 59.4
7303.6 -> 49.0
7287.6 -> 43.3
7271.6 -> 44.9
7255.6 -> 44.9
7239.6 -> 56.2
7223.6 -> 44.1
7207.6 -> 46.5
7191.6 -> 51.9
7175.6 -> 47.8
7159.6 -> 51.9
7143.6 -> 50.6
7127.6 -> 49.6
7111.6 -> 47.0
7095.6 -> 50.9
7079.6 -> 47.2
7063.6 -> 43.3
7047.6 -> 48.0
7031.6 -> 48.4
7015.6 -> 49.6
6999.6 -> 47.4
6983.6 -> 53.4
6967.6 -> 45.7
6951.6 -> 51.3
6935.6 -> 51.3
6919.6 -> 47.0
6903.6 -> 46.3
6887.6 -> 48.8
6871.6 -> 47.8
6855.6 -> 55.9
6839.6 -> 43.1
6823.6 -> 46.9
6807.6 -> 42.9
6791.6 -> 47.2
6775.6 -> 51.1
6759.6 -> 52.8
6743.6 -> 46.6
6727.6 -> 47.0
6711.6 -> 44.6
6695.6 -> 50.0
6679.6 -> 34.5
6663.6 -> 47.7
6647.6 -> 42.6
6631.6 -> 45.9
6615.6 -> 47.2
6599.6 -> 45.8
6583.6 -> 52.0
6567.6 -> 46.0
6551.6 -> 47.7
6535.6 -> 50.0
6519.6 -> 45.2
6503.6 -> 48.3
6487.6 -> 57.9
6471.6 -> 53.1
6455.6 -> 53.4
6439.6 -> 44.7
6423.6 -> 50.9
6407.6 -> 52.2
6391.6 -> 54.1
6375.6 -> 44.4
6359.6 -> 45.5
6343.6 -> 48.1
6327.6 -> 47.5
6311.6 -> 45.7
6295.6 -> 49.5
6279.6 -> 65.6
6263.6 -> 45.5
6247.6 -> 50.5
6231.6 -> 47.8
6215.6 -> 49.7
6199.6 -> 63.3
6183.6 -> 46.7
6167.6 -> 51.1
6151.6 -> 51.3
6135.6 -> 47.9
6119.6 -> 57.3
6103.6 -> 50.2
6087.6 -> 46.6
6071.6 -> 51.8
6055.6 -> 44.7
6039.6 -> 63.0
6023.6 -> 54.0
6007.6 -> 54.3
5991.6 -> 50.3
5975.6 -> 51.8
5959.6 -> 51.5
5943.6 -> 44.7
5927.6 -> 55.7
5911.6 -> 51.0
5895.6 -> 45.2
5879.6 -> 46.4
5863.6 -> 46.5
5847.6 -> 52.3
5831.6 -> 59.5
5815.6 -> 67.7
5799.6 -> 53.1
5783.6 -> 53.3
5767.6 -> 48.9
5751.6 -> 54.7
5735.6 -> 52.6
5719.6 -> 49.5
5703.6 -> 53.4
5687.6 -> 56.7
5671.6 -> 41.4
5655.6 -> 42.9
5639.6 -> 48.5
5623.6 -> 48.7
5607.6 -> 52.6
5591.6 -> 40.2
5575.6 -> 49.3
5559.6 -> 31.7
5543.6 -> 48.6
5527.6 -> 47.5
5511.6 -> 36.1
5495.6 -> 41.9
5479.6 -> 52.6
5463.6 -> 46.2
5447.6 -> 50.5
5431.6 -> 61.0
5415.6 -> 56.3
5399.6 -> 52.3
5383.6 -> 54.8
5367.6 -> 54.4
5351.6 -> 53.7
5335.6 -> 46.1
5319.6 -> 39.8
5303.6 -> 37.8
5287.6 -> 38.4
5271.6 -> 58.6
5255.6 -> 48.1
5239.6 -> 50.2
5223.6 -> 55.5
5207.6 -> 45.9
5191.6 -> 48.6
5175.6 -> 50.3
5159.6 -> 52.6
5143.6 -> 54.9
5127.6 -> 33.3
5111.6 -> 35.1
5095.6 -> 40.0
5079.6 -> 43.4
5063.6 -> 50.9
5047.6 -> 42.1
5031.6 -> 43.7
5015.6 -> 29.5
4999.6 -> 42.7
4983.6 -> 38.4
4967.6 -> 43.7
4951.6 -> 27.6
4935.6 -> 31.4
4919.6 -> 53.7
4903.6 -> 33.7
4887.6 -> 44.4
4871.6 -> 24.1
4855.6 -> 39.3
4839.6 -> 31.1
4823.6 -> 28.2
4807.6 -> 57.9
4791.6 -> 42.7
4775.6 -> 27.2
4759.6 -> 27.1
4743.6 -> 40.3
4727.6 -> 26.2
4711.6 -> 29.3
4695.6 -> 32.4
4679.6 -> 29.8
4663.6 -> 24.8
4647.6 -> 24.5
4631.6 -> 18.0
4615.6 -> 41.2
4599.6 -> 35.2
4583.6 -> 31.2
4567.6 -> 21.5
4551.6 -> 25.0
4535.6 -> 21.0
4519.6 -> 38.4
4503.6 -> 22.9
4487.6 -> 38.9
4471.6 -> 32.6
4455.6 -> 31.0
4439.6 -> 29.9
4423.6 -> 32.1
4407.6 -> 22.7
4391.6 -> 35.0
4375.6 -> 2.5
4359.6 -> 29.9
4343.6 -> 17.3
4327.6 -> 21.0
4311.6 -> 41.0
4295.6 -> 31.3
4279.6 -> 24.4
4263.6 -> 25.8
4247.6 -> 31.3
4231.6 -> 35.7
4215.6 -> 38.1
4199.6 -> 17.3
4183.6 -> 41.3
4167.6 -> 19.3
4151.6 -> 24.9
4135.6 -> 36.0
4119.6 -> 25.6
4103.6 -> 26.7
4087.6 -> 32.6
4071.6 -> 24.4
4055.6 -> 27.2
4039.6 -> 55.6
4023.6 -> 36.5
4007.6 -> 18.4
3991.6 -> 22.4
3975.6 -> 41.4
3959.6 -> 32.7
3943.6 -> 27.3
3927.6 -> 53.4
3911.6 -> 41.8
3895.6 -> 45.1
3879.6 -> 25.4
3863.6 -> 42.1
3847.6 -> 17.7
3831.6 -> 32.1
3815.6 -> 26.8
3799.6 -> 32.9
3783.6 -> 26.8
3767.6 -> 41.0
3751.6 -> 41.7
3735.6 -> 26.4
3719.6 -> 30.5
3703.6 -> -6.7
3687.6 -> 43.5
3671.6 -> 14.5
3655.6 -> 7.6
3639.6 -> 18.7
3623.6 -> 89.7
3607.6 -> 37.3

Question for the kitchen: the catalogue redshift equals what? 0.291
